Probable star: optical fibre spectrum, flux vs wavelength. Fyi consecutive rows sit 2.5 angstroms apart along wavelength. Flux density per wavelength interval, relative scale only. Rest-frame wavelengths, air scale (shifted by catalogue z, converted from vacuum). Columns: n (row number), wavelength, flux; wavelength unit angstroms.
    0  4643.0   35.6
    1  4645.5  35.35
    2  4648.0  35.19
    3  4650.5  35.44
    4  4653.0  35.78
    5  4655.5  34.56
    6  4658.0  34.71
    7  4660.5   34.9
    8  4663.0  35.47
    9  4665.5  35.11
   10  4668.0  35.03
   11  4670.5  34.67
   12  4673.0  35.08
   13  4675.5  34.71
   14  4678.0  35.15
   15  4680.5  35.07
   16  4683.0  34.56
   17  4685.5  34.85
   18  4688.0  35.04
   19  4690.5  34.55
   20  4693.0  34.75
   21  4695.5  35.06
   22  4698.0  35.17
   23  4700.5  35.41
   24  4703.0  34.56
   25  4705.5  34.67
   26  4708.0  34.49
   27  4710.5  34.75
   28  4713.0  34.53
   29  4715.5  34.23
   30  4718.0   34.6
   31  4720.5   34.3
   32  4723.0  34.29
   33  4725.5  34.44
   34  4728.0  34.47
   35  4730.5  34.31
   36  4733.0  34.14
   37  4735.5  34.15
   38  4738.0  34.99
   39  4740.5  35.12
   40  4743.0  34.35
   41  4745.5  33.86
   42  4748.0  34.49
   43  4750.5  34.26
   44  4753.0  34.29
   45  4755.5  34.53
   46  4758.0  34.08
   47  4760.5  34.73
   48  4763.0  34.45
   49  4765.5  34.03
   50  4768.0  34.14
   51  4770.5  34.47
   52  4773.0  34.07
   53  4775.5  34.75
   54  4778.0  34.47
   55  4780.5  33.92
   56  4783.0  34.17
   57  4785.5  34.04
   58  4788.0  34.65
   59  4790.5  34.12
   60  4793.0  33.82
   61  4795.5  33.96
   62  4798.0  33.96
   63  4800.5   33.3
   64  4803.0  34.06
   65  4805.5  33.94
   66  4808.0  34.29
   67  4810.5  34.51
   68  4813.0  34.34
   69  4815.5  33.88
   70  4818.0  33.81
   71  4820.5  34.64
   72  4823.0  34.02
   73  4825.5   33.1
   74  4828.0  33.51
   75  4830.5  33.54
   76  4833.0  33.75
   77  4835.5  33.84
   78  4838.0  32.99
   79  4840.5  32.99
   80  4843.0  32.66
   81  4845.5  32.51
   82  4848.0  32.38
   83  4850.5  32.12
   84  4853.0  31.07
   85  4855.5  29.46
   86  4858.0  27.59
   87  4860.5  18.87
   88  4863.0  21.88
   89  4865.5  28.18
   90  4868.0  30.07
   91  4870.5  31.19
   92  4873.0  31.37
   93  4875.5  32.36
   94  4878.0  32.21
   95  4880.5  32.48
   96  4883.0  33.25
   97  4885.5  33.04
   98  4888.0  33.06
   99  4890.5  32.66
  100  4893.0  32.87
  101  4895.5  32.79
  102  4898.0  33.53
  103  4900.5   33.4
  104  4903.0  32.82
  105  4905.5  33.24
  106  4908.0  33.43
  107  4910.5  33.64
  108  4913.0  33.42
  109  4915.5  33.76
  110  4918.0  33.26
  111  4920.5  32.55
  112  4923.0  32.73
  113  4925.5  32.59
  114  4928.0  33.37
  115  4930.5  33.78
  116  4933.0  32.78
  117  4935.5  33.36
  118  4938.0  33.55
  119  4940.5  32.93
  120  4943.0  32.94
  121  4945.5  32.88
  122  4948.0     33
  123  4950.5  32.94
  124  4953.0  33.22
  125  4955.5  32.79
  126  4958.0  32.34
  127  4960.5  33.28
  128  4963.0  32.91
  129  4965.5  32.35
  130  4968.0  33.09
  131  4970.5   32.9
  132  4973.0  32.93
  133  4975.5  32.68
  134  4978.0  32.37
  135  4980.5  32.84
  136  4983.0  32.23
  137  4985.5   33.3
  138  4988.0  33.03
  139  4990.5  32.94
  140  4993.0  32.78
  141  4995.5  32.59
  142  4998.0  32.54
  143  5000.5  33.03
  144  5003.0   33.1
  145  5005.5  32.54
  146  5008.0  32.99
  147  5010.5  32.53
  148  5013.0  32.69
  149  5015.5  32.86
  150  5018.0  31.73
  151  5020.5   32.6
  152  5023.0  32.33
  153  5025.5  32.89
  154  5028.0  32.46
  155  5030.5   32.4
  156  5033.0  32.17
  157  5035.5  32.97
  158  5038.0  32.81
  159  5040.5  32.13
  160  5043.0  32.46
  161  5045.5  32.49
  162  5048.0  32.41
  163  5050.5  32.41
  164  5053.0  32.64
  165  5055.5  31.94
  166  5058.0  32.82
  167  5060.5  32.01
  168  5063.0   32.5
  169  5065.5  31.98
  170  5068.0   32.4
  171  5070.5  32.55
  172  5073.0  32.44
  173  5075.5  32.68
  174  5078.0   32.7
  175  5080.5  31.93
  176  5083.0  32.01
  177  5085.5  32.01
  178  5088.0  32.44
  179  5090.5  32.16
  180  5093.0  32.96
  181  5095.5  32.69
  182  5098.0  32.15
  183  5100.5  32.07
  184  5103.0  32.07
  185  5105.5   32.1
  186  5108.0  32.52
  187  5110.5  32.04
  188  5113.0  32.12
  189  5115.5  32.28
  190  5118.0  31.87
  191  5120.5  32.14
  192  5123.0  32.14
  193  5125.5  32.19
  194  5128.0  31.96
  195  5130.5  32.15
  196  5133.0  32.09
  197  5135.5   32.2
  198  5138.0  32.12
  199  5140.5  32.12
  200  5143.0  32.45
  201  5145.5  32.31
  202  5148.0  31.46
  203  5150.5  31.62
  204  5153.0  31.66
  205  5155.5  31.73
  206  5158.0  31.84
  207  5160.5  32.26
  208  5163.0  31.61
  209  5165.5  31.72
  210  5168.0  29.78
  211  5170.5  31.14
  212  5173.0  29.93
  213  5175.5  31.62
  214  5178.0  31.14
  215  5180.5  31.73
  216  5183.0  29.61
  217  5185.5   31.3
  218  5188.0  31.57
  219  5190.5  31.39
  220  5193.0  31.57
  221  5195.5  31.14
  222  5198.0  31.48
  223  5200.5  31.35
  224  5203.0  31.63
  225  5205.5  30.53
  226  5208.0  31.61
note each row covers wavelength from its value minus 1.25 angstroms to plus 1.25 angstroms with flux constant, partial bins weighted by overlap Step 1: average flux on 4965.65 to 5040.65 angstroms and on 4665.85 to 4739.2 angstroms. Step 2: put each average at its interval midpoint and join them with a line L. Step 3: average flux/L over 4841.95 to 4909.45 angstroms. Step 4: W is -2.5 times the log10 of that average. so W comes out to 0.08 mag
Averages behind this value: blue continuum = 34.7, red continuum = 32.7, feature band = 31.1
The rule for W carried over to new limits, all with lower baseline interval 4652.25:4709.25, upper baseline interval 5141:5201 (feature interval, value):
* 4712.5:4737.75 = 0.01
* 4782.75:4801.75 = 0.00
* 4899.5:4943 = 0.00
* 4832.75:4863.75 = 0.12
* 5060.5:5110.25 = -0.01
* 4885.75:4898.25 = 0.02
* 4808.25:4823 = -0.01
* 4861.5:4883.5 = 0.12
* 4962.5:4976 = 0.00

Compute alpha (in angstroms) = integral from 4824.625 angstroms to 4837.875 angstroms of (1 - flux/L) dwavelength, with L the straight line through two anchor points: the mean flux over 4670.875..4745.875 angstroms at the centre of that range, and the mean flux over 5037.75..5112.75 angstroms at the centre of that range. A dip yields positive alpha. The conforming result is 0.1 angstroms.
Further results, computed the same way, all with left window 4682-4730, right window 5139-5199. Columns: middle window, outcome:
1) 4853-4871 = 3.60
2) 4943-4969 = 0.03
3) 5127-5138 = -0.15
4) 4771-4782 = -0.04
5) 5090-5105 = -0.20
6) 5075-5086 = -0.07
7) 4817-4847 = 0.31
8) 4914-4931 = 0.01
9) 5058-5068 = -0.03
